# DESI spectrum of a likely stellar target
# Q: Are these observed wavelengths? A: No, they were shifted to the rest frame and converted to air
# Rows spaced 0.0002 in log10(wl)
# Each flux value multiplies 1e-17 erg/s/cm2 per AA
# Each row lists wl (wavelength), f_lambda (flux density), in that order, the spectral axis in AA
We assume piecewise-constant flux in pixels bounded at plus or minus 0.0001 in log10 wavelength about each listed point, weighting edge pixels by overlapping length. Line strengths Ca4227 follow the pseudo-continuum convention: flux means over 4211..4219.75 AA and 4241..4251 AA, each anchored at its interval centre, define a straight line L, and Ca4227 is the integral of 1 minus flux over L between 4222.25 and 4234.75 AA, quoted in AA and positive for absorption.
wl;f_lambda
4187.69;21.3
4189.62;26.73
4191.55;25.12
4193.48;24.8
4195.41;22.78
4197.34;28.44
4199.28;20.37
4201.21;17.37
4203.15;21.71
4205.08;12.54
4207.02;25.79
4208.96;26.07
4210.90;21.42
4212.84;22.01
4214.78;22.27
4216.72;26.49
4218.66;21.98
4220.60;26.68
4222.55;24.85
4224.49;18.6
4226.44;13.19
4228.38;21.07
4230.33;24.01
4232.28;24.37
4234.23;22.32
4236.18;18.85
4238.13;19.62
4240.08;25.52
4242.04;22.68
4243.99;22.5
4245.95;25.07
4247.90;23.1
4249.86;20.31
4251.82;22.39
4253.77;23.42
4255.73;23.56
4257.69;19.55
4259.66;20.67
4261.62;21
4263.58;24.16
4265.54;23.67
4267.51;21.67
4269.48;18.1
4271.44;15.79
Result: 1.1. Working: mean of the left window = 23.1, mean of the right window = 22.7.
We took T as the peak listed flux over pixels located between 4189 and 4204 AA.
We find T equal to 28.44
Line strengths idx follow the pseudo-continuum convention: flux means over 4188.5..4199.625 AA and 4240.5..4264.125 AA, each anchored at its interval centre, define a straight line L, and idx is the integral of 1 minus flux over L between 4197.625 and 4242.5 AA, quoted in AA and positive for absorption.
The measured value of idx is 3.7 AA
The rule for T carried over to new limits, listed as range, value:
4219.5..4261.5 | 26.68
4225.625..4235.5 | 24.37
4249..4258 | 23.56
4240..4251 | 25.52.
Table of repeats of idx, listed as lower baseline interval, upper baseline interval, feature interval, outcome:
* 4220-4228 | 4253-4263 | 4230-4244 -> -0.9 AA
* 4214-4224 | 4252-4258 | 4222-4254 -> 2.1 AA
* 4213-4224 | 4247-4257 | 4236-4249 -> 0.1 AA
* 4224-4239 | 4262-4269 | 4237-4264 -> -1.0 AA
